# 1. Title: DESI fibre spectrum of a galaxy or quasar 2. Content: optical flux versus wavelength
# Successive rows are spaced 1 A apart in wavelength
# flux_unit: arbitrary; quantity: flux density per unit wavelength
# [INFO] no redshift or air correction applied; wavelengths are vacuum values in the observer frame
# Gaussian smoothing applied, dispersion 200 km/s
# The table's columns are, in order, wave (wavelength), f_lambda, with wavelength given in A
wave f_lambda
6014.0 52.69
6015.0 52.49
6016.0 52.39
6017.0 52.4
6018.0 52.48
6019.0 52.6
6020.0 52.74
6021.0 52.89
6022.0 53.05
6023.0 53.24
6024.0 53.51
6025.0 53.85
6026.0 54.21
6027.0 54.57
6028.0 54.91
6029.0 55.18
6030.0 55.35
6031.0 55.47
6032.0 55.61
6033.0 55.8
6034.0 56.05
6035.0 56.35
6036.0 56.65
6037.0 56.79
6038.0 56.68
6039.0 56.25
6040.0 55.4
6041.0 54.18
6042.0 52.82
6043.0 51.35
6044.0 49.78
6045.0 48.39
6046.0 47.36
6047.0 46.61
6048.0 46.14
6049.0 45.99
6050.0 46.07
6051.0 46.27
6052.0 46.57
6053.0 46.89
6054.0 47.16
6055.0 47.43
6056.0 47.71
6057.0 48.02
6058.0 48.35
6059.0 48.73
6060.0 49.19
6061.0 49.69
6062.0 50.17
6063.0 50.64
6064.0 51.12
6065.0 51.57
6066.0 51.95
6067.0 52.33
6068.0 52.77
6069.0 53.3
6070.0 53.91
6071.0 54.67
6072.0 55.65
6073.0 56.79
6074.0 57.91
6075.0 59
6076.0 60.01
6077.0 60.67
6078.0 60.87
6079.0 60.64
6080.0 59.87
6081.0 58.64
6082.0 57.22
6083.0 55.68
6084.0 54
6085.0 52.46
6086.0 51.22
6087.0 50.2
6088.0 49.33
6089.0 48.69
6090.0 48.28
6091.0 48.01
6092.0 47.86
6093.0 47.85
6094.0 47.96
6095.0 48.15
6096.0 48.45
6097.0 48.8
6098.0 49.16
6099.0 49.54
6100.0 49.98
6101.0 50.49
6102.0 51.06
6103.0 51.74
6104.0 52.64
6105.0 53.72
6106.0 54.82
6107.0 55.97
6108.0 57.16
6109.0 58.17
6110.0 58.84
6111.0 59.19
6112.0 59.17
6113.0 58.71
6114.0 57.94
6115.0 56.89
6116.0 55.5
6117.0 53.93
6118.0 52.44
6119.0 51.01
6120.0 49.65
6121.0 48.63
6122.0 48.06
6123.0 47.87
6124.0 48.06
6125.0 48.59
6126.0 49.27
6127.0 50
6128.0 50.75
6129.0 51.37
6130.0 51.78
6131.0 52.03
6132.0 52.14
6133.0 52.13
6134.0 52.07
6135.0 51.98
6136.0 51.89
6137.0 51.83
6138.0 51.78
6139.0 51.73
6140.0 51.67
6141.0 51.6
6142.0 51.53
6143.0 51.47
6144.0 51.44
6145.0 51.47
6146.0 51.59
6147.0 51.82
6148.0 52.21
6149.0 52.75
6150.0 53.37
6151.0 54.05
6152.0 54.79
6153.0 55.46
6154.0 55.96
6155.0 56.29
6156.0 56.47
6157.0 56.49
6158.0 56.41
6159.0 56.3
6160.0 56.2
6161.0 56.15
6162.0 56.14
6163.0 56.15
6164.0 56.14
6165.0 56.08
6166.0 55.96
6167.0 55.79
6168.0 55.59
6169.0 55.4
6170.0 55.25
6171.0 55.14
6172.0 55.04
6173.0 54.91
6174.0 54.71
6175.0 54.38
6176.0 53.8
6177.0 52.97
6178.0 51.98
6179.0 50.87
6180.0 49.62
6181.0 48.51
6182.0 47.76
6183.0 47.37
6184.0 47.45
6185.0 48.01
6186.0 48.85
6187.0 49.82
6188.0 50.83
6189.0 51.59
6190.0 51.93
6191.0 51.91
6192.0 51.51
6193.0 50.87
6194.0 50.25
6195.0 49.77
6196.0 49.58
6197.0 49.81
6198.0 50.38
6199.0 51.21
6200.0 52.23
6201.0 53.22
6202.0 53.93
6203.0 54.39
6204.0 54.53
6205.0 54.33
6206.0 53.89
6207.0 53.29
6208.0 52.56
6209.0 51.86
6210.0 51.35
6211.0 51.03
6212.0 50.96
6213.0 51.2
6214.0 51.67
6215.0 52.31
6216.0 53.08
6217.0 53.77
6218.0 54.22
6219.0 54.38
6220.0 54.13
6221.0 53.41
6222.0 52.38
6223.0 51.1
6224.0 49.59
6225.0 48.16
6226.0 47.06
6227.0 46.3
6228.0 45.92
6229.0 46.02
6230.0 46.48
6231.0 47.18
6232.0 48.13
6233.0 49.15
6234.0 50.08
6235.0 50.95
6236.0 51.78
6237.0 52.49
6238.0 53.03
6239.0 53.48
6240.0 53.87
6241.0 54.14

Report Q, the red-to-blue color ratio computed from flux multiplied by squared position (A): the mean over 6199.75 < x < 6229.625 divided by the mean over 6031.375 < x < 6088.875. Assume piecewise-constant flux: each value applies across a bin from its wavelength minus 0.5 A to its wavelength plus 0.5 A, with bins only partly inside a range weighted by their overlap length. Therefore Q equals 1.03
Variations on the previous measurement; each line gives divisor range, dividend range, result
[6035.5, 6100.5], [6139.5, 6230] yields 1.05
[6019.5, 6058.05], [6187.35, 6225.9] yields 1.06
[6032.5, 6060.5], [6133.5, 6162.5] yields 1.10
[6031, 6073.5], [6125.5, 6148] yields 1.03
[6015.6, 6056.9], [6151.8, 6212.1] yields 1.07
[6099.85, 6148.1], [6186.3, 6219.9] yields 1.02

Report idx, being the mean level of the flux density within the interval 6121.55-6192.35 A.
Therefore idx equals 52.5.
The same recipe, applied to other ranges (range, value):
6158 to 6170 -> 56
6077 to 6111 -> 52.9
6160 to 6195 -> 52.6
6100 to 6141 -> 52.8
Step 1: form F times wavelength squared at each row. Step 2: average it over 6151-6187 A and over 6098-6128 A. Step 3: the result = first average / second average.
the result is 1.0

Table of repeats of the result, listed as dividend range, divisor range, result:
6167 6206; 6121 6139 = 1.04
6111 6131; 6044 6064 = 1.12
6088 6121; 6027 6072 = 1.04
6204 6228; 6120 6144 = 1.05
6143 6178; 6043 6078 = 1.11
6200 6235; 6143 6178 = 0.95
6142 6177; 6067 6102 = 1.05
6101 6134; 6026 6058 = 1.05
